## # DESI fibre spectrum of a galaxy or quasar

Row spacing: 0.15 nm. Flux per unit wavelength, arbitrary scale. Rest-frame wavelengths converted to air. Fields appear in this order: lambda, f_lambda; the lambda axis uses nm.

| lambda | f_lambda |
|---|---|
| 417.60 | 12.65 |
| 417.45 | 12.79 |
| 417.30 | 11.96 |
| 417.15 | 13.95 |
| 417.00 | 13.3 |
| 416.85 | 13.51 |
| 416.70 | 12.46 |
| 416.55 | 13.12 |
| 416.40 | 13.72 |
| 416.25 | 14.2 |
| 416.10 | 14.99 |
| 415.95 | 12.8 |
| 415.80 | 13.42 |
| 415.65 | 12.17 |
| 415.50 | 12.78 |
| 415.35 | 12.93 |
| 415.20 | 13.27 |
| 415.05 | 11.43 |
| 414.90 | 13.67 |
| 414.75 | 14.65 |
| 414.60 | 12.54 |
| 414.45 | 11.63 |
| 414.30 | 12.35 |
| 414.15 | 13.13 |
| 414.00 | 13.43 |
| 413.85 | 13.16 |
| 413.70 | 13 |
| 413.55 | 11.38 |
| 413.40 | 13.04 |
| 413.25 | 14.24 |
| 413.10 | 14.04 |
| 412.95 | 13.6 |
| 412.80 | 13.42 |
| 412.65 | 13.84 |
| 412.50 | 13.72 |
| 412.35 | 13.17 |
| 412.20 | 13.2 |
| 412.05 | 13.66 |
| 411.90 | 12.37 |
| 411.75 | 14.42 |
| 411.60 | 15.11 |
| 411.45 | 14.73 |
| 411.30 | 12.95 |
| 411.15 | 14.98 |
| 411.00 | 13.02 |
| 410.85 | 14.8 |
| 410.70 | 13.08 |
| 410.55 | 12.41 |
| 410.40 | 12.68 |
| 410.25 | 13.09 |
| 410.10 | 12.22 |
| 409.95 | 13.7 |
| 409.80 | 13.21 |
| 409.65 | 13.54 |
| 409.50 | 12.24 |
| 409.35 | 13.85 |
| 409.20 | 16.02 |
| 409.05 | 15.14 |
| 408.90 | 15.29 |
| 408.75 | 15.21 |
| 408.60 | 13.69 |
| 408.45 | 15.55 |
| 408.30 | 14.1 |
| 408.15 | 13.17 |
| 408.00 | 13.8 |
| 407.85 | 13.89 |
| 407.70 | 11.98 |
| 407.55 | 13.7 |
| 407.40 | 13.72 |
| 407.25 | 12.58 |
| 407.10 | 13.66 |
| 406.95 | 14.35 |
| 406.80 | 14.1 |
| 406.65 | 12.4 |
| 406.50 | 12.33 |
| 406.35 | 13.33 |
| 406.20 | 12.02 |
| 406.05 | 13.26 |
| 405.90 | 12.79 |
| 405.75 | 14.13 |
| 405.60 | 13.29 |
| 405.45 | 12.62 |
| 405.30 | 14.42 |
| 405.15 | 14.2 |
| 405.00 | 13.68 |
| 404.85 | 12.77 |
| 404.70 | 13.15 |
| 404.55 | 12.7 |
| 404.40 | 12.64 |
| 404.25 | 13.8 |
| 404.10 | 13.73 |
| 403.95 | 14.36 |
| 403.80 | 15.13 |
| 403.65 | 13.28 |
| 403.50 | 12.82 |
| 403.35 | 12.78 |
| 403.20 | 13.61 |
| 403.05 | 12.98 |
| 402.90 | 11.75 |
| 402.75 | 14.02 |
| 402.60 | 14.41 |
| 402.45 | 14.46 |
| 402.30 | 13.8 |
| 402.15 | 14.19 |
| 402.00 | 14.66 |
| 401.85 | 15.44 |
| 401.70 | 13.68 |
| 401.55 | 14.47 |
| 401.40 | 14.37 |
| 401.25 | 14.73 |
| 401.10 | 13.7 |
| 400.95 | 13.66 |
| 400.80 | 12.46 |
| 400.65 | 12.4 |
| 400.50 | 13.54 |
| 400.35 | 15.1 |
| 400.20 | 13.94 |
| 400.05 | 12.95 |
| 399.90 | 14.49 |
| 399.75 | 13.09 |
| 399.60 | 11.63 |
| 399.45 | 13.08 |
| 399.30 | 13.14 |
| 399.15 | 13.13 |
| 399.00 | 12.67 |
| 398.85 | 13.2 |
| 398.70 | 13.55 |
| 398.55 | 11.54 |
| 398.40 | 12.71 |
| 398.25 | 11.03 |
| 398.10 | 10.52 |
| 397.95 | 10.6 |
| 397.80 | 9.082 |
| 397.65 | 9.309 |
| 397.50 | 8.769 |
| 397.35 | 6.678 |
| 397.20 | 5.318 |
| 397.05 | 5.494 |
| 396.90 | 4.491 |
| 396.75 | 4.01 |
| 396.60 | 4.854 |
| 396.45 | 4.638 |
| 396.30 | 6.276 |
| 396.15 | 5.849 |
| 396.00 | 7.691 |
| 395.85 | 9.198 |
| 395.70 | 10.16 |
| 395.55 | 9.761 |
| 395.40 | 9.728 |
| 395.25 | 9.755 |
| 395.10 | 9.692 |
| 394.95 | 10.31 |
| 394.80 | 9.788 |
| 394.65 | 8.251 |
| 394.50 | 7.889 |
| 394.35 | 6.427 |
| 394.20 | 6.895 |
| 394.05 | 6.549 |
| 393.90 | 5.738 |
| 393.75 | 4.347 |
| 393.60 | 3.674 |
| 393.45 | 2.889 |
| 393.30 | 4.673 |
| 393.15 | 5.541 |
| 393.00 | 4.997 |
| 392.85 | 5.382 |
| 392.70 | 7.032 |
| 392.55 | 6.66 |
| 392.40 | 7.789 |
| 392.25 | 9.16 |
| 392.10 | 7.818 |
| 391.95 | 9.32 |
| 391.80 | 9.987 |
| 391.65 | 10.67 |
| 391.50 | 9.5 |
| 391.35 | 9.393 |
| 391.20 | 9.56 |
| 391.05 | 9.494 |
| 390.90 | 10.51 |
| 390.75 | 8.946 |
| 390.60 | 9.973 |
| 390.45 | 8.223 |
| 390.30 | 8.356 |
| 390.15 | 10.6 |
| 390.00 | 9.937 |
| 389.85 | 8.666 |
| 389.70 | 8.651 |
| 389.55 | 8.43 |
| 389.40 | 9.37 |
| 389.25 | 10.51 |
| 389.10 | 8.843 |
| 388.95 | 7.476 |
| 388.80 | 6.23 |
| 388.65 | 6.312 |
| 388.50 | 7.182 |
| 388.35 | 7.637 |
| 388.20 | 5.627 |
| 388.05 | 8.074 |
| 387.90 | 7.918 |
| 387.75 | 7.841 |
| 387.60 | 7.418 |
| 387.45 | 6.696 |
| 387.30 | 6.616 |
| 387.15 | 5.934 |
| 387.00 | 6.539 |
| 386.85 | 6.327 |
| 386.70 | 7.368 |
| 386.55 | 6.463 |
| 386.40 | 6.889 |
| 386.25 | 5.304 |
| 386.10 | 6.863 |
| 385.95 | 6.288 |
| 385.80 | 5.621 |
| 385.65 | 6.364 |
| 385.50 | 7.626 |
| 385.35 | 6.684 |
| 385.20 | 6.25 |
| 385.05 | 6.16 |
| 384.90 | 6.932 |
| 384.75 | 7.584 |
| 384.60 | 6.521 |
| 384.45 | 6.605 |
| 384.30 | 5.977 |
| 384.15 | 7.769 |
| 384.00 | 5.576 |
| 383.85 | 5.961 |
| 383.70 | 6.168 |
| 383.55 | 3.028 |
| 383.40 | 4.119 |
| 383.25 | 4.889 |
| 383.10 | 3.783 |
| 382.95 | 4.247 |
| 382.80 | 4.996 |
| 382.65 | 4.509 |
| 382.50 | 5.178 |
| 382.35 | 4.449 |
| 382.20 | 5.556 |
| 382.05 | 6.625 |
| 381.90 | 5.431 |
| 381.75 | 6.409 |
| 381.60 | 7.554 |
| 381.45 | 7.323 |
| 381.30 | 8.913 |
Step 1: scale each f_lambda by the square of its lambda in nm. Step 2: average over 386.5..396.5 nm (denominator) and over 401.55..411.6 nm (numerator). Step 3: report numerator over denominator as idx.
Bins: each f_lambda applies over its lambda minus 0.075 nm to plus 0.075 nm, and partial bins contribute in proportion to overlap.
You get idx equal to 1.9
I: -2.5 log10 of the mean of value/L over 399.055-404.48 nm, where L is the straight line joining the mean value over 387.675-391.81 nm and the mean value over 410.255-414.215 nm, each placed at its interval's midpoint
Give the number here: -0.21 mag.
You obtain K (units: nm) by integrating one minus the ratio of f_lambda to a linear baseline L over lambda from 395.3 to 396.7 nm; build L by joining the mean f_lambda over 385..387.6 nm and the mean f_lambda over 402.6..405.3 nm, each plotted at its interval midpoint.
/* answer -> 0.37 nm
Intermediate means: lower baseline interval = 6.5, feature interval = 7.55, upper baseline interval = 13.4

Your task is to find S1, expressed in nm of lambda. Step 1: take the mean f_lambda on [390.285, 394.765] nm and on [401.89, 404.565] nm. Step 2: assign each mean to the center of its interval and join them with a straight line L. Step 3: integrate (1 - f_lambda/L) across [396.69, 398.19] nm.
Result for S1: 0.42 nm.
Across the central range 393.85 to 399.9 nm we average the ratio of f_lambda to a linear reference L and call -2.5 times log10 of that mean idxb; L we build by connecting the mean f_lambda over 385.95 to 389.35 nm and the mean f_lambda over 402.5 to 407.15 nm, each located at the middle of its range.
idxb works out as 0.16 mag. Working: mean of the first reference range 7.09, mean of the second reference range 13.4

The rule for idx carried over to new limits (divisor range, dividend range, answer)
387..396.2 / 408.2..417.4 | 1.89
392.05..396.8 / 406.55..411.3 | 2.10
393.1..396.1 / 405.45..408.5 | 1.91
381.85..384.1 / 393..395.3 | 1.43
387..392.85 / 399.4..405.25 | 1.74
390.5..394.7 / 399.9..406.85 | 1.92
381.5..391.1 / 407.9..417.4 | 2.22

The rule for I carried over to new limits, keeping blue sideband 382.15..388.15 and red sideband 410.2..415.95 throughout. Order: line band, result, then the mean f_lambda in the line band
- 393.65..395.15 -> 0.14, 7.49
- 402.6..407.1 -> -0.19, 13.3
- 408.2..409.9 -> -0.17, 14.3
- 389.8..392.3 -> -0.23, 9.43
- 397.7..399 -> -0.21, 11.6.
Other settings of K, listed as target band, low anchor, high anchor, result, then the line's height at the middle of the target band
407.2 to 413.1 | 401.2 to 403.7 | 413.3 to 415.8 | -0.238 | 13.2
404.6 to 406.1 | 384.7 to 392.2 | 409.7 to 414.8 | -0.212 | 11.8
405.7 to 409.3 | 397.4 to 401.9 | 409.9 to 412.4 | -0.138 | 13.2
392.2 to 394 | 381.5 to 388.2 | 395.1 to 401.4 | 0.647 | 8.82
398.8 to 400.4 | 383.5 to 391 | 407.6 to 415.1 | -0.423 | 10.5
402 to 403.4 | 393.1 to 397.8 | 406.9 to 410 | -0.362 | 10.8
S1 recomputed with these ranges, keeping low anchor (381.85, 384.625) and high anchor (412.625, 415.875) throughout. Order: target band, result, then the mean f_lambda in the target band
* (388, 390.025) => -0.38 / 8.02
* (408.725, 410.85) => -0.32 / 13.7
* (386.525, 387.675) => -0.07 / 6.68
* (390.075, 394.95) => -0.11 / 7.73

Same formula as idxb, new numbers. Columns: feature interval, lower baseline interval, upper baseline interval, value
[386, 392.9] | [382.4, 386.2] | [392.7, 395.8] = -0.23 mag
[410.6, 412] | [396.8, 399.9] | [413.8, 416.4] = -0.11 mag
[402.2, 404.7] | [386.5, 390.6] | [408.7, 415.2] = -0.18 mag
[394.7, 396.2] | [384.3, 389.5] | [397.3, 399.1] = 0.08 mag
